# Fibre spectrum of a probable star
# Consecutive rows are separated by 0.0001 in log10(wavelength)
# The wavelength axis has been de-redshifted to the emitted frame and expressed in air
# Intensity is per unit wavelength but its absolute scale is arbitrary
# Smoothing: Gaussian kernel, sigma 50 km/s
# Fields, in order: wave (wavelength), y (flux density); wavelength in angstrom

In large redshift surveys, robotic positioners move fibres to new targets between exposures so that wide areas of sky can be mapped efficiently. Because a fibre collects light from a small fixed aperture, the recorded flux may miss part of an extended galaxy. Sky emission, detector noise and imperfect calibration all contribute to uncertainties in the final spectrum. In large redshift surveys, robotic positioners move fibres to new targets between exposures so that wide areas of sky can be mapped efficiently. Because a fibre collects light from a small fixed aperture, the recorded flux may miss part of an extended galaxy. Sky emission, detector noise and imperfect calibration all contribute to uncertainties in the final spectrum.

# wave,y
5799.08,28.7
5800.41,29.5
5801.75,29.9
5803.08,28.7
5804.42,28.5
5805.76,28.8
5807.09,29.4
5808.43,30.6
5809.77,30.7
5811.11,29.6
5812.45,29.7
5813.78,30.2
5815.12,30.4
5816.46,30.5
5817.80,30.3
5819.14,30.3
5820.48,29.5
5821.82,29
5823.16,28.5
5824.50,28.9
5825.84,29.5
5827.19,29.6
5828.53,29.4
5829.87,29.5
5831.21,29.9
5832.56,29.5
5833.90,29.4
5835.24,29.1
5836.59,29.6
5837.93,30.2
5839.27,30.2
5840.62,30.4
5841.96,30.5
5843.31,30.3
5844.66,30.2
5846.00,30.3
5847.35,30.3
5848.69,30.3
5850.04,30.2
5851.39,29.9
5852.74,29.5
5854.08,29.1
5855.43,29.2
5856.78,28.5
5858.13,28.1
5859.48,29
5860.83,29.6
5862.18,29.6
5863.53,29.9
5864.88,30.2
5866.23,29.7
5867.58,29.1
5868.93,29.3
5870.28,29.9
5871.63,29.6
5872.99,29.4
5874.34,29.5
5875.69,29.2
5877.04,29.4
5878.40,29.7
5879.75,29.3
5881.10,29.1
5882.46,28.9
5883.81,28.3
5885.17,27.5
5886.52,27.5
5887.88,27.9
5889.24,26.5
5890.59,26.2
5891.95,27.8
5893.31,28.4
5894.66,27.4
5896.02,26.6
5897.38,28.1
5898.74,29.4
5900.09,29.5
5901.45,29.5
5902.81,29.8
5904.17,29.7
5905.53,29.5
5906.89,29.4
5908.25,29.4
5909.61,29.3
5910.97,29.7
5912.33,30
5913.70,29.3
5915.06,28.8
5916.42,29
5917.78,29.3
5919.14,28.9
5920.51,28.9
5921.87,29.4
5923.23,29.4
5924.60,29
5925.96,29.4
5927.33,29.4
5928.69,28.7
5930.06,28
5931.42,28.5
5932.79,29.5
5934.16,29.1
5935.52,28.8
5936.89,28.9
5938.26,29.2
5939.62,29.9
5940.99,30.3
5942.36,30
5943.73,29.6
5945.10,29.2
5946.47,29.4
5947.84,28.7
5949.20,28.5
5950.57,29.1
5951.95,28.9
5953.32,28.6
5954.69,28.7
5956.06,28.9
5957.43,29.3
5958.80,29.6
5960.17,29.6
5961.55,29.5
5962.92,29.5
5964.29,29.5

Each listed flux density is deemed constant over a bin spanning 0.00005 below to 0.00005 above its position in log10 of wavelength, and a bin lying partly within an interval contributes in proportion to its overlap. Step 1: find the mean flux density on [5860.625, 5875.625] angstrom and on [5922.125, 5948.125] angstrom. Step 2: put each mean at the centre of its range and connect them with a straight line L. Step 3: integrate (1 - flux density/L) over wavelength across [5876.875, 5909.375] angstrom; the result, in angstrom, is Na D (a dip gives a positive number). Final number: 1.0 angstrom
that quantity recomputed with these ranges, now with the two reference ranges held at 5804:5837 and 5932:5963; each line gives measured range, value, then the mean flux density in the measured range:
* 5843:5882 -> -0.1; 29.6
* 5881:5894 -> 0.7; 27.7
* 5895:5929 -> 0.2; 29.2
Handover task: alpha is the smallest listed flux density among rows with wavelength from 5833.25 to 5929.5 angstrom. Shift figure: 26.2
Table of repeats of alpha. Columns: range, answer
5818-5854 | 28.5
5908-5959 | 28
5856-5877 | 28.1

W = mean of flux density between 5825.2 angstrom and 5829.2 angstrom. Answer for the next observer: 29.5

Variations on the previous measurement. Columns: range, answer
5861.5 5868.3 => 29.7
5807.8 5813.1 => 30.1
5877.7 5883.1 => 29.2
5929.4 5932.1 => 28.3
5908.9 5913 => 29.7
